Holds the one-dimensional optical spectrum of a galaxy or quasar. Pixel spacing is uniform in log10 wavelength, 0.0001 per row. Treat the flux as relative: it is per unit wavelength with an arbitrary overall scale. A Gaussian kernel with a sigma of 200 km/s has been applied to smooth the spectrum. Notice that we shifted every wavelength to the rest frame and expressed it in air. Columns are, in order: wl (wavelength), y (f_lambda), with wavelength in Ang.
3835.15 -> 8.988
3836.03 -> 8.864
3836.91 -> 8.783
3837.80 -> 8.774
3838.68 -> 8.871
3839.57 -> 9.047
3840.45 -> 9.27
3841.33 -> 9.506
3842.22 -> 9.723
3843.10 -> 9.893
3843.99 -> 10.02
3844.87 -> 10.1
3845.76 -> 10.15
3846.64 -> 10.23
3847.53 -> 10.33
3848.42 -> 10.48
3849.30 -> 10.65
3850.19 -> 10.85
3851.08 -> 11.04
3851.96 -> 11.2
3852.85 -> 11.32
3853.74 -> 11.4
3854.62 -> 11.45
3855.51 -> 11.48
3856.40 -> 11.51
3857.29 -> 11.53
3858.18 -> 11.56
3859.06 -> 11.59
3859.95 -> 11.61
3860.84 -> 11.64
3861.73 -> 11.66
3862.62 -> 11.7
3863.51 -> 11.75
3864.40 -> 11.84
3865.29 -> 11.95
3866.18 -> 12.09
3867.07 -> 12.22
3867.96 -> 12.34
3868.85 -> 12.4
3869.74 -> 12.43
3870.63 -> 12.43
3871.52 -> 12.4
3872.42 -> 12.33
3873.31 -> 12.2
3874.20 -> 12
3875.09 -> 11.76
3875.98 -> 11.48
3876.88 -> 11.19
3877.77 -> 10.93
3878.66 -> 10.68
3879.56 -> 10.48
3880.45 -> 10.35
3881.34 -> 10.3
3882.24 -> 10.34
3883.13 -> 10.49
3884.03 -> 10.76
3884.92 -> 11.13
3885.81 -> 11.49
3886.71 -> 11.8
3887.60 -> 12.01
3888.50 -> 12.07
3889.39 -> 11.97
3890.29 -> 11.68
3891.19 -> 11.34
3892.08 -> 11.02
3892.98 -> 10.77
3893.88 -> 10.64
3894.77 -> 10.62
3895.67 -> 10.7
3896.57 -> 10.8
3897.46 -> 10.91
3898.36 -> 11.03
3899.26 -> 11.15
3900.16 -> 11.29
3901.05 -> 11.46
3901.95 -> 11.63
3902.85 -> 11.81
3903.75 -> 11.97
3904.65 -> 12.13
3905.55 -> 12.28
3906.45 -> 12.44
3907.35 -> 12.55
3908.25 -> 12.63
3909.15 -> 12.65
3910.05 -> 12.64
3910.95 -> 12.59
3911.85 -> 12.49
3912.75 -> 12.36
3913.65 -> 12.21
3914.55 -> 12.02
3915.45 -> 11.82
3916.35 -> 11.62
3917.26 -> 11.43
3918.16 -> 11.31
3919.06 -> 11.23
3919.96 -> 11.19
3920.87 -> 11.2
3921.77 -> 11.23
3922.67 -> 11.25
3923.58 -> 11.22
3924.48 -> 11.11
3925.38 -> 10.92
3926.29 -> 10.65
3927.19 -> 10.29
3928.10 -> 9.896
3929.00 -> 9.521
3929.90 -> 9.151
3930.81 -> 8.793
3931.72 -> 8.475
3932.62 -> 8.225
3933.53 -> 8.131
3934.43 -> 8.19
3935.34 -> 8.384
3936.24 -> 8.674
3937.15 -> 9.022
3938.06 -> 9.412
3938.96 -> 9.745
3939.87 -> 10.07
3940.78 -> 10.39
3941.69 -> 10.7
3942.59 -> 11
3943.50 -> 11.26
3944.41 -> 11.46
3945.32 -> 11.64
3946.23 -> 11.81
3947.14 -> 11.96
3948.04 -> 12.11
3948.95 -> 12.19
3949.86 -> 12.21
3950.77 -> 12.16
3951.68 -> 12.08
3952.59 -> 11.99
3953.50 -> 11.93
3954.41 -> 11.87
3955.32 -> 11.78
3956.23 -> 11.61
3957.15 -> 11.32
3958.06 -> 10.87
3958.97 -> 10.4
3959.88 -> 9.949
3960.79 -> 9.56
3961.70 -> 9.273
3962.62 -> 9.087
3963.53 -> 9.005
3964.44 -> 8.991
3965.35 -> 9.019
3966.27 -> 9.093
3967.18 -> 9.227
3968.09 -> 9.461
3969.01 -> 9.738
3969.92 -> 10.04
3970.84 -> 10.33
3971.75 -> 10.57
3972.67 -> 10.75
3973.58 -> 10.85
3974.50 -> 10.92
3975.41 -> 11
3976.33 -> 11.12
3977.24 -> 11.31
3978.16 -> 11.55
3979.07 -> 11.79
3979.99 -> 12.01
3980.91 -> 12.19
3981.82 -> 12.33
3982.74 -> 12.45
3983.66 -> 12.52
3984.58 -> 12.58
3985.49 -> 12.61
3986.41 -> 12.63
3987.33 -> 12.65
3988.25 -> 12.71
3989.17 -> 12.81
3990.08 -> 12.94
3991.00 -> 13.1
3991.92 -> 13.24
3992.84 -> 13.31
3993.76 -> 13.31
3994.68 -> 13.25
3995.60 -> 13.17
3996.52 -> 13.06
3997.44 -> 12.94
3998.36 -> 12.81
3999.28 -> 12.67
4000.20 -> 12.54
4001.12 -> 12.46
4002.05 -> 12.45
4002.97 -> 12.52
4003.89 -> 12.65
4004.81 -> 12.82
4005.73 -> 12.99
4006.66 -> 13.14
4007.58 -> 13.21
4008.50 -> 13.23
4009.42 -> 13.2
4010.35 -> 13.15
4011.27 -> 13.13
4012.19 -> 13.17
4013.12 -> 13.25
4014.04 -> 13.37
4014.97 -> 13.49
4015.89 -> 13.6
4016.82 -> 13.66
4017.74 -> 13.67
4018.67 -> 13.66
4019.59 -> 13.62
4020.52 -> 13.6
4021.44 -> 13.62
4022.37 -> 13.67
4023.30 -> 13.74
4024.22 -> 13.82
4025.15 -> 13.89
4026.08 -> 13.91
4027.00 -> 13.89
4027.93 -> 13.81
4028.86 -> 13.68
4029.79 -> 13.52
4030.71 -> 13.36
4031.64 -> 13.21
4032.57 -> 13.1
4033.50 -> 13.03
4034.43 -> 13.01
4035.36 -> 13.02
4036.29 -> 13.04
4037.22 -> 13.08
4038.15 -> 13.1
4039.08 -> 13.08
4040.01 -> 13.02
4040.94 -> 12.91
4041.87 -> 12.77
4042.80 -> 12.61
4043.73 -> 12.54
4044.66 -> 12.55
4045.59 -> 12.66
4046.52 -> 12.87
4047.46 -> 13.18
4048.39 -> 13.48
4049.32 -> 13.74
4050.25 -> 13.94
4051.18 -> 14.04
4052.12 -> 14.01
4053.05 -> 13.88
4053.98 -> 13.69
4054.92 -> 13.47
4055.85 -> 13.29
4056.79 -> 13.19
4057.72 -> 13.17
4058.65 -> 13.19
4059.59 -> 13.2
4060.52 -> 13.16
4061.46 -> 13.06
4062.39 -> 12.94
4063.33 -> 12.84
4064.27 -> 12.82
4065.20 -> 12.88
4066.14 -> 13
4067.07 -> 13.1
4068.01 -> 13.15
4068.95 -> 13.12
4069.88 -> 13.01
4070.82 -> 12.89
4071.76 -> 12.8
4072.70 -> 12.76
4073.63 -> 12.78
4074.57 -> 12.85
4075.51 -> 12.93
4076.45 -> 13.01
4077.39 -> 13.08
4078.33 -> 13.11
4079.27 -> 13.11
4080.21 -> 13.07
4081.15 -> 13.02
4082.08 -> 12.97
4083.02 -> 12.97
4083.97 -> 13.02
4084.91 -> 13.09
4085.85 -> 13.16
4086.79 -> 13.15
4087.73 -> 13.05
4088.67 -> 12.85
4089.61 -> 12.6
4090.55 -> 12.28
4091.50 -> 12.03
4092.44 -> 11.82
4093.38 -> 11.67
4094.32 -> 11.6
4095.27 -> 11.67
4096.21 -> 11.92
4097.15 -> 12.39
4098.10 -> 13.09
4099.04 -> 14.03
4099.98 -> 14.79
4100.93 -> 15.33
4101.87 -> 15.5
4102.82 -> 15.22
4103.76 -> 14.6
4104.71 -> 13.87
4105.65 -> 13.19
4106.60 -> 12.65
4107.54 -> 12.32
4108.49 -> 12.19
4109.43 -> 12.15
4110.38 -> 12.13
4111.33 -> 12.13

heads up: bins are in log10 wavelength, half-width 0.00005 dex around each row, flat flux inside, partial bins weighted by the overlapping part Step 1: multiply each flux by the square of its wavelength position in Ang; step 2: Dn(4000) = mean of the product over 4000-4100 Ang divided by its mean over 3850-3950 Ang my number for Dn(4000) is 1.3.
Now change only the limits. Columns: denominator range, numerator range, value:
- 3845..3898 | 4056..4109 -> 1.28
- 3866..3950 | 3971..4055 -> 1.22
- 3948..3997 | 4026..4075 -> 1.20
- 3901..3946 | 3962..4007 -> 1.12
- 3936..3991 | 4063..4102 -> 1.24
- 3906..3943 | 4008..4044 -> 1.31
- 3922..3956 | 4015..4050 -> 1.32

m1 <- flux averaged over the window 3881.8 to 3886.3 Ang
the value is 10.9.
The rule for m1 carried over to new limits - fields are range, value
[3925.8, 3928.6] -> 10.3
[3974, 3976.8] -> 11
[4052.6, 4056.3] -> 13.6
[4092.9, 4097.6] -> 11.9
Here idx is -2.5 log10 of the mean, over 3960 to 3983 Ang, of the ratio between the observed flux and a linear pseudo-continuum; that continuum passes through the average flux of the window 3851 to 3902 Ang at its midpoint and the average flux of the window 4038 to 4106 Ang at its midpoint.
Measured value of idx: 0.17 mag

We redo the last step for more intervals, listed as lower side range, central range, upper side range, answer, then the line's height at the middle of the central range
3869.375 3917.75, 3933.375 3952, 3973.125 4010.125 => 0.137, 12.1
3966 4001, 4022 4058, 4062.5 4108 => -0.067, 12.5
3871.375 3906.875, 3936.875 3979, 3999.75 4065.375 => 0.146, 12.3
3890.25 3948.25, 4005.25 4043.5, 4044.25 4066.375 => -0.050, 12.7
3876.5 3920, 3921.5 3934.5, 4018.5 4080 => 0.200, 11.8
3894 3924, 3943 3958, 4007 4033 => 0.051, 12.4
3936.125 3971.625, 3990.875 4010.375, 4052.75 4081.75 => -0.118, 11.6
